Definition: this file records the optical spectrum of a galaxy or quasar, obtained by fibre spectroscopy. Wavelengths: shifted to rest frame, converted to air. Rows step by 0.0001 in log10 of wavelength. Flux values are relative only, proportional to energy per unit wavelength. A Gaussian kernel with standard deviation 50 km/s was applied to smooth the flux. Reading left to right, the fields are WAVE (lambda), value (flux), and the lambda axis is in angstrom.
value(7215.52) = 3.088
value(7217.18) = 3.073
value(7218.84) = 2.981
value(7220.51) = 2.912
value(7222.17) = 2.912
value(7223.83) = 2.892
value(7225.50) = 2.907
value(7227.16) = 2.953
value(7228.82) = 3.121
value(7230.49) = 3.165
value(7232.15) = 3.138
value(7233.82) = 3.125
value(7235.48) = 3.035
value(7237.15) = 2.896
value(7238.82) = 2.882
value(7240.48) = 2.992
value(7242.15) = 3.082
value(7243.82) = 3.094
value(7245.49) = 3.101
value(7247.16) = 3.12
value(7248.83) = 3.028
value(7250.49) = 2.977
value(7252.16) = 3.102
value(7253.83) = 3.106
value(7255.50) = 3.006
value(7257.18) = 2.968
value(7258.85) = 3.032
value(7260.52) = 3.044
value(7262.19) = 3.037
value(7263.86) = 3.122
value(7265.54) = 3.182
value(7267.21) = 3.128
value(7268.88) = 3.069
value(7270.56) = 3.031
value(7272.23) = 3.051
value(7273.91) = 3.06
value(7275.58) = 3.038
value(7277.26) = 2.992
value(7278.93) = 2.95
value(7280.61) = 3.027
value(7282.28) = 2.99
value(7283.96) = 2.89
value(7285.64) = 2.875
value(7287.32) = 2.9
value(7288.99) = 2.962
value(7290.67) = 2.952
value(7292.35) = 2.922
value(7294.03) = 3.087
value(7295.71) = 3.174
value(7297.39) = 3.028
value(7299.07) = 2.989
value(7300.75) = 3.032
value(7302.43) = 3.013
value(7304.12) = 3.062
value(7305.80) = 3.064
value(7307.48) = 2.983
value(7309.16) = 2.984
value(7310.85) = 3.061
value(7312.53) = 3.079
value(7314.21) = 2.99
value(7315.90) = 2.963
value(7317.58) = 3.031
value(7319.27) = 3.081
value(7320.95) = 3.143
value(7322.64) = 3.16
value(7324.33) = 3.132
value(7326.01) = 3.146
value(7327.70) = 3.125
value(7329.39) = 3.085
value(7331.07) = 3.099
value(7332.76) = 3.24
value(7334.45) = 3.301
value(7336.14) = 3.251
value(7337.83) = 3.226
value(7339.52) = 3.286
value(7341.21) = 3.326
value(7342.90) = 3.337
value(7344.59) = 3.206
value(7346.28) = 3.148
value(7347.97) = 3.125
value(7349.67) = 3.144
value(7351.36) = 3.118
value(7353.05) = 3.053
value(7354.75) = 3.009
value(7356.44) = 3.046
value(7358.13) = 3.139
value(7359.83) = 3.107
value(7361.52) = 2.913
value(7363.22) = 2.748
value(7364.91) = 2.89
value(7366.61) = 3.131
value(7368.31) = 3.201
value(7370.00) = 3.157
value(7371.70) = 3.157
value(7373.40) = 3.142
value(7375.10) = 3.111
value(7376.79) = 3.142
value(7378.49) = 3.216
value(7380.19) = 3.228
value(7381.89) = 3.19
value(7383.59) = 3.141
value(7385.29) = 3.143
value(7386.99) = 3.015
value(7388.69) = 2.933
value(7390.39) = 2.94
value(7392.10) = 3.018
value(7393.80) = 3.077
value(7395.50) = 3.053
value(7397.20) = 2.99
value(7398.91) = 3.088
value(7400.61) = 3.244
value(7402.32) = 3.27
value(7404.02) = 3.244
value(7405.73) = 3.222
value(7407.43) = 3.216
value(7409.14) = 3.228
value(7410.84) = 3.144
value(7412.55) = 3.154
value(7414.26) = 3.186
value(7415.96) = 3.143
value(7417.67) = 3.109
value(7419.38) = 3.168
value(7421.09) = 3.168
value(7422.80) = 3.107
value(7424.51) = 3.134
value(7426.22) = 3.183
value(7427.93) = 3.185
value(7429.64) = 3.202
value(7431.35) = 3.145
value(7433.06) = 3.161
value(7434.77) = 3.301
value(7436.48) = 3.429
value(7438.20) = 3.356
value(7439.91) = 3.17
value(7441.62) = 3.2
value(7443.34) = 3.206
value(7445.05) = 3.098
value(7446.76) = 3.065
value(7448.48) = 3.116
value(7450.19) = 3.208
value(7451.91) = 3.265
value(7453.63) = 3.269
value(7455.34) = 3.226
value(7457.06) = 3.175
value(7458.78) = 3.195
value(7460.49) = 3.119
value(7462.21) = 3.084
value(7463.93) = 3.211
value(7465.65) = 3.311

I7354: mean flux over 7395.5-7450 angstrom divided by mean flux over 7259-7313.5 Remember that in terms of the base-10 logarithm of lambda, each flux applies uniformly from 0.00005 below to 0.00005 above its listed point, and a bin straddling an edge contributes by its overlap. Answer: 1.1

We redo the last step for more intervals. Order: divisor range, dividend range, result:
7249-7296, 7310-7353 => 1.04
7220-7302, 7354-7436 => 1.03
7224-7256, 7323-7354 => 1.05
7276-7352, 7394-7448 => 1.03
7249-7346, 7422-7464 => 1.04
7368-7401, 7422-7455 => 1.03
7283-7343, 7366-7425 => 1.02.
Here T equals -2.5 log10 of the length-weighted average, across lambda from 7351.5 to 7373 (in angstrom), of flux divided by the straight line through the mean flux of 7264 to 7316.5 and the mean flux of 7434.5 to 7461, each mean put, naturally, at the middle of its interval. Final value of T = 0.02 mag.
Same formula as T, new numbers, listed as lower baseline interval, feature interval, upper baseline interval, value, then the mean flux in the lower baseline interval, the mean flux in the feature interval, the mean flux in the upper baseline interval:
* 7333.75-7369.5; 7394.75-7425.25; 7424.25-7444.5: 0.01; 3.13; 3.16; 3.22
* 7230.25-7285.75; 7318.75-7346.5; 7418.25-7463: -0.03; 3.04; 3.2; 3.19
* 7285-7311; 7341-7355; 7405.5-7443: -0.03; 3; 3.16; 3.2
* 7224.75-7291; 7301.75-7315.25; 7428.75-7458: 0.02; 3.03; 3.03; 3.21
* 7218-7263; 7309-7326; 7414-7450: 0.01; 3.02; 3.07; 3.18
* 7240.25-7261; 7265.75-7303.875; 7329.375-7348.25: 0.04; 3.05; 3.01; 3.23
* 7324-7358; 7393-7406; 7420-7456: 0.01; 3.17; 3.14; 3.2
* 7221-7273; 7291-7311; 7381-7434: 0.02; 3.04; 3.03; 3.14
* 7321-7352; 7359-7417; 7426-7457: 0.03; 3.19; 3.11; 3.21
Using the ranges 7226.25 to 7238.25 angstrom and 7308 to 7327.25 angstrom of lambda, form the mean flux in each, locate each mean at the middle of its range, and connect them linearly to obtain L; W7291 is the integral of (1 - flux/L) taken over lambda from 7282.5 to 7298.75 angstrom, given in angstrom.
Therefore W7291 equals 0.5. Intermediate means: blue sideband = 3.06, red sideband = 3.07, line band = 2.98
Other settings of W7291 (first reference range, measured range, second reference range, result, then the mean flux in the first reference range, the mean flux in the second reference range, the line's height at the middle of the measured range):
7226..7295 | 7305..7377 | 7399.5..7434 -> -0.1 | 3.03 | 3.18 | 3.11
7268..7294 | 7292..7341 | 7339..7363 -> -0.7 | 2.98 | 3.13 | 3.06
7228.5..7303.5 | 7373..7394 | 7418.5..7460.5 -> 0.3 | 3.03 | 3.2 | 3.14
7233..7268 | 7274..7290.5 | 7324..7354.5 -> 0.7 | 3.05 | 3.18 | 3.1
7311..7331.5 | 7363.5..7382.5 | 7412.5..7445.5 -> 0.0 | 3.09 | 3.19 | 3.14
